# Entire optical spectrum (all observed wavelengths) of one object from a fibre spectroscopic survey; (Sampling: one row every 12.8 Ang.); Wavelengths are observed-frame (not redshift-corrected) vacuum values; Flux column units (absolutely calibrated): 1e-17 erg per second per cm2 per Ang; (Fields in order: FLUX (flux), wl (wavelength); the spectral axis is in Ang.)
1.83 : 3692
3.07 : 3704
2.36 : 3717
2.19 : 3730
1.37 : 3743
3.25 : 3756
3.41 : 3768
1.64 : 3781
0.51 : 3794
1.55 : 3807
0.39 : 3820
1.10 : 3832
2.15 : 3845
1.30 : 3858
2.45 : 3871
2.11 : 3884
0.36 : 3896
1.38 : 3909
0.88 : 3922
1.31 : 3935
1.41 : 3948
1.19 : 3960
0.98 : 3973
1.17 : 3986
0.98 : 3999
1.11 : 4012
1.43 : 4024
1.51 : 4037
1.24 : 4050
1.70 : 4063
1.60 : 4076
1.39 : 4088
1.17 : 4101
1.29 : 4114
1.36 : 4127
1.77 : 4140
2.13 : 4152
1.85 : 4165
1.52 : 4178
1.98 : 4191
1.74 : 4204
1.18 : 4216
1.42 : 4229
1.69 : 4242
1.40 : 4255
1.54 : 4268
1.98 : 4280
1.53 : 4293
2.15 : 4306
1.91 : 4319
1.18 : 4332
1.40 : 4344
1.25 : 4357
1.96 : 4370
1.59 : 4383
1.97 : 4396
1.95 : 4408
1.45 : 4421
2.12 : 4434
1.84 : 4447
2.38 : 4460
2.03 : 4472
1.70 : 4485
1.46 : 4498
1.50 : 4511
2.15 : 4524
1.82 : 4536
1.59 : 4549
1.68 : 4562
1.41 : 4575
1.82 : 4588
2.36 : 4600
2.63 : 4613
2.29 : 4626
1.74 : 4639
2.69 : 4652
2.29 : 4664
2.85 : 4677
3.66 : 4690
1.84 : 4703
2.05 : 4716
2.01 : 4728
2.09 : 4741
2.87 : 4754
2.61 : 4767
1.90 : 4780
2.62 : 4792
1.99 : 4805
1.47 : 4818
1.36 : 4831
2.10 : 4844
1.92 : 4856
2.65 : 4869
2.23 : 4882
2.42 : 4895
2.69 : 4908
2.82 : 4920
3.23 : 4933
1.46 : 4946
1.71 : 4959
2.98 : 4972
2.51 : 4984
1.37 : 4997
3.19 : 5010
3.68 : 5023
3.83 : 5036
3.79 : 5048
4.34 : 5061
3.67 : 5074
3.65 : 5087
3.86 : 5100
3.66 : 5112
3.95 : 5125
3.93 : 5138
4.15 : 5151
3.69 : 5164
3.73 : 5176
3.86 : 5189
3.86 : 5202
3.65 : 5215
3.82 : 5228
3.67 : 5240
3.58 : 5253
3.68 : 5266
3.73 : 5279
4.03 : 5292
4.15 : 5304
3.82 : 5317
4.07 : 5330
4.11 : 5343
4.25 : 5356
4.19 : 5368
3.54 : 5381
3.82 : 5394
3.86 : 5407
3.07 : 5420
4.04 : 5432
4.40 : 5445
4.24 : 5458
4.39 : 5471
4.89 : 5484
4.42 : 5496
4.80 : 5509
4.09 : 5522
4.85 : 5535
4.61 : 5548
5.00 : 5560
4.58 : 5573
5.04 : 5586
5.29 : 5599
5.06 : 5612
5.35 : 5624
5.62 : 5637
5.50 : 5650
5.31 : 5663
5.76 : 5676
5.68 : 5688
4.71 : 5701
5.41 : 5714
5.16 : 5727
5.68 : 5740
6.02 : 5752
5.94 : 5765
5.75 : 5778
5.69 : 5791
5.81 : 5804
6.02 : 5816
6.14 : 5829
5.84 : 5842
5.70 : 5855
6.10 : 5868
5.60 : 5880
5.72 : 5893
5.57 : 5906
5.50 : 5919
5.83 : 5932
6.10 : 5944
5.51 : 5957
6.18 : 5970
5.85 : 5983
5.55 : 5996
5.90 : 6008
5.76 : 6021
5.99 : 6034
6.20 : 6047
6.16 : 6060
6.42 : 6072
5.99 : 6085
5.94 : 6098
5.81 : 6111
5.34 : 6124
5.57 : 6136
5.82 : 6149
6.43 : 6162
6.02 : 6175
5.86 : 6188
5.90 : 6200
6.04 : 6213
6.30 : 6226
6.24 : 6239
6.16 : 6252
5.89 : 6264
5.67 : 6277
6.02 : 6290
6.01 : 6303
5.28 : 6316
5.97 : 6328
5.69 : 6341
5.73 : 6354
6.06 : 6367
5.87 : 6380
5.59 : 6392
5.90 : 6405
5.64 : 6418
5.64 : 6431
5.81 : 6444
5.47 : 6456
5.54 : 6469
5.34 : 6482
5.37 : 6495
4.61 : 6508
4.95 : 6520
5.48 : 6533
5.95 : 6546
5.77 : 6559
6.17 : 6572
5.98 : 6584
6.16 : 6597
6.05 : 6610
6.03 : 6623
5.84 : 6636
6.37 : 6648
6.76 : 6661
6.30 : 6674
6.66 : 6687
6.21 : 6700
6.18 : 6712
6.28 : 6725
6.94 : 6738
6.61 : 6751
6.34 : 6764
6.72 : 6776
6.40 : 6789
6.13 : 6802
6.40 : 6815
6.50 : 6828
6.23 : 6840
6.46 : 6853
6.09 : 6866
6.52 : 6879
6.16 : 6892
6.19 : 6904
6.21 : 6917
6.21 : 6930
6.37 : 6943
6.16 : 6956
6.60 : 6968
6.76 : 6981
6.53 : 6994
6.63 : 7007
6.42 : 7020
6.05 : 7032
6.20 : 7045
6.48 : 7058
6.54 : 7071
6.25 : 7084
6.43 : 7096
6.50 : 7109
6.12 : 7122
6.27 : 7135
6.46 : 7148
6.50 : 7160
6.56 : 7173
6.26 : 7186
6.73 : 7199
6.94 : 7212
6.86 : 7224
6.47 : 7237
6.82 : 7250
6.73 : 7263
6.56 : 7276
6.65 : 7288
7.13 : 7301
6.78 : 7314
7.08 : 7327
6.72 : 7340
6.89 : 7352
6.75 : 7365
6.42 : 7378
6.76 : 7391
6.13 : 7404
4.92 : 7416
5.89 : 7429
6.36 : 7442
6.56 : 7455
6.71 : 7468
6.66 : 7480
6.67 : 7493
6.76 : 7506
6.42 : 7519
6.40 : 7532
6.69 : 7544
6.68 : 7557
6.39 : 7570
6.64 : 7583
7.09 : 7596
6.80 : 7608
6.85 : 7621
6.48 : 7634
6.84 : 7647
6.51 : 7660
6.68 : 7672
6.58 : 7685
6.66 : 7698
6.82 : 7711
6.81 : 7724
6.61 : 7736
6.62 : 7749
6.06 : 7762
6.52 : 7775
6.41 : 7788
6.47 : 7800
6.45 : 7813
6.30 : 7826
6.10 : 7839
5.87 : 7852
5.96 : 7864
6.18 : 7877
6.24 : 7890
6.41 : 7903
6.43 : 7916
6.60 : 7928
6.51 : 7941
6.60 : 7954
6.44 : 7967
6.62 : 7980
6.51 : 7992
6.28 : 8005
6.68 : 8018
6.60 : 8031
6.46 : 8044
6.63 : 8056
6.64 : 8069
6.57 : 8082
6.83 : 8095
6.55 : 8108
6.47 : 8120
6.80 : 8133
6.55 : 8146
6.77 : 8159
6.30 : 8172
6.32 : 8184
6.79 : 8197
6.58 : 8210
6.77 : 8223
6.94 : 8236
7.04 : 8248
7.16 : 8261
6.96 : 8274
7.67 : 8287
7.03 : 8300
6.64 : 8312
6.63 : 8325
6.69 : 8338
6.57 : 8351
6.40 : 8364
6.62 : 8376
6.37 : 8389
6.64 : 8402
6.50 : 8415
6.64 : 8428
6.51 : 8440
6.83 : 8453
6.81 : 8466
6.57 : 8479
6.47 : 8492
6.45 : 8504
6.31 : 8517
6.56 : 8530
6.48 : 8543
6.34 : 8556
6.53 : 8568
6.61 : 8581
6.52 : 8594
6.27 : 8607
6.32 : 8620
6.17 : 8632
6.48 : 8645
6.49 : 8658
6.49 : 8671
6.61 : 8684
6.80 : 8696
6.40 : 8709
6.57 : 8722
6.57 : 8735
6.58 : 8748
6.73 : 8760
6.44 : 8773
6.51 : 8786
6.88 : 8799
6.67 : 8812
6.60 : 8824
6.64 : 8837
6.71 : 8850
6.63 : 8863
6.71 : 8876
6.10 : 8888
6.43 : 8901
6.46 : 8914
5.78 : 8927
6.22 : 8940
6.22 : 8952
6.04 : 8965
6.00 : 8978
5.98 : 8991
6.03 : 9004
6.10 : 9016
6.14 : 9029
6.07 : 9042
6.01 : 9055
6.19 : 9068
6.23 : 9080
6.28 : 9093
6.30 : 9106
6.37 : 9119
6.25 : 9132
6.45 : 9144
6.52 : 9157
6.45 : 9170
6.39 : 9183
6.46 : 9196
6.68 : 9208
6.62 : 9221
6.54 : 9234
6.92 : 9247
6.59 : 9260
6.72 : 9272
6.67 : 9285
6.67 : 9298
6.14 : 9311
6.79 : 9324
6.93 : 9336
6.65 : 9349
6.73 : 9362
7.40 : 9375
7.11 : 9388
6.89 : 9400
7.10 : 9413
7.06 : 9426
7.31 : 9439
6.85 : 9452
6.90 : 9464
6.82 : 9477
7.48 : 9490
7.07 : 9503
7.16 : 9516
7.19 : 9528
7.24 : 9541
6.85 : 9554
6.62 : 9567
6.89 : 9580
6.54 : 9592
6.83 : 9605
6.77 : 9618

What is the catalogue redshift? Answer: 0.258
